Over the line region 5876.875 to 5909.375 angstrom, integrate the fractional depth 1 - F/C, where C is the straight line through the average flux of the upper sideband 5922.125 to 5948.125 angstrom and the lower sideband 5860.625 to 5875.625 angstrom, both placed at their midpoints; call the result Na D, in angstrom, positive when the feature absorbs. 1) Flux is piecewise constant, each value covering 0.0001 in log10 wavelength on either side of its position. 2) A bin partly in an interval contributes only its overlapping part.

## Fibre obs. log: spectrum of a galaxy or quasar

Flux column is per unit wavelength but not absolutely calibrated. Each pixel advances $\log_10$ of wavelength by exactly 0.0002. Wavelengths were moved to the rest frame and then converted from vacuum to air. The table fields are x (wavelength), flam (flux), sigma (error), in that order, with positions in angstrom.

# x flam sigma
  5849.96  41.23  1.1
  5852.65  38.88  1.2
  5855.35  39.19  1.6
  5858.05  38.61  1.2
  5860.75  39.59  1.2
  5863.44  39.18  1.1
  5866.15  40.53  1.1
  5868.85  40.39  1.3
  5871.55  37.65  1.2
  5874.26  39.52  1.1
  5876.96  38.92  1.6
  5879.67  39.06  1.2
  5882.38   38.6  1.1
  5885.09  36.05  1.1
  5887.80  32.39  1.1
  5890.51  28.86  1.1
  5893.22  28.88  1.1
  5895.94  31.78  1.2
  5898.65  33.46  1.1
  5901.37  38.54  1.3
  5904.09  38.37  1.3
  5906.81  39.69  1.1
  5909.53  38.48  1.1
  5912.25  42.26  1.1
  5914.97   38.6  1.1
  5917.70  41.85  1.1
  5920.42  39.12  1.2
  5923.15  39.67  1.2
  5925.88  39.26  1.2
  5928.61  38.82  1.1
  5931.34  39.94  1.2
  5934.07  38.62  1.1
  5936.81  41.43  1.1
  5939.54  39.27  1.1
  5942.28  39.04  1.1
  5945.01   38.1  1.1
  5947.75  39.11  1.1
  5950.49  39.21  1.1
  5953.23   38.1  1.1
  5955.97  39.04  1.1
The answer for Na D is 3.4 angstrom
